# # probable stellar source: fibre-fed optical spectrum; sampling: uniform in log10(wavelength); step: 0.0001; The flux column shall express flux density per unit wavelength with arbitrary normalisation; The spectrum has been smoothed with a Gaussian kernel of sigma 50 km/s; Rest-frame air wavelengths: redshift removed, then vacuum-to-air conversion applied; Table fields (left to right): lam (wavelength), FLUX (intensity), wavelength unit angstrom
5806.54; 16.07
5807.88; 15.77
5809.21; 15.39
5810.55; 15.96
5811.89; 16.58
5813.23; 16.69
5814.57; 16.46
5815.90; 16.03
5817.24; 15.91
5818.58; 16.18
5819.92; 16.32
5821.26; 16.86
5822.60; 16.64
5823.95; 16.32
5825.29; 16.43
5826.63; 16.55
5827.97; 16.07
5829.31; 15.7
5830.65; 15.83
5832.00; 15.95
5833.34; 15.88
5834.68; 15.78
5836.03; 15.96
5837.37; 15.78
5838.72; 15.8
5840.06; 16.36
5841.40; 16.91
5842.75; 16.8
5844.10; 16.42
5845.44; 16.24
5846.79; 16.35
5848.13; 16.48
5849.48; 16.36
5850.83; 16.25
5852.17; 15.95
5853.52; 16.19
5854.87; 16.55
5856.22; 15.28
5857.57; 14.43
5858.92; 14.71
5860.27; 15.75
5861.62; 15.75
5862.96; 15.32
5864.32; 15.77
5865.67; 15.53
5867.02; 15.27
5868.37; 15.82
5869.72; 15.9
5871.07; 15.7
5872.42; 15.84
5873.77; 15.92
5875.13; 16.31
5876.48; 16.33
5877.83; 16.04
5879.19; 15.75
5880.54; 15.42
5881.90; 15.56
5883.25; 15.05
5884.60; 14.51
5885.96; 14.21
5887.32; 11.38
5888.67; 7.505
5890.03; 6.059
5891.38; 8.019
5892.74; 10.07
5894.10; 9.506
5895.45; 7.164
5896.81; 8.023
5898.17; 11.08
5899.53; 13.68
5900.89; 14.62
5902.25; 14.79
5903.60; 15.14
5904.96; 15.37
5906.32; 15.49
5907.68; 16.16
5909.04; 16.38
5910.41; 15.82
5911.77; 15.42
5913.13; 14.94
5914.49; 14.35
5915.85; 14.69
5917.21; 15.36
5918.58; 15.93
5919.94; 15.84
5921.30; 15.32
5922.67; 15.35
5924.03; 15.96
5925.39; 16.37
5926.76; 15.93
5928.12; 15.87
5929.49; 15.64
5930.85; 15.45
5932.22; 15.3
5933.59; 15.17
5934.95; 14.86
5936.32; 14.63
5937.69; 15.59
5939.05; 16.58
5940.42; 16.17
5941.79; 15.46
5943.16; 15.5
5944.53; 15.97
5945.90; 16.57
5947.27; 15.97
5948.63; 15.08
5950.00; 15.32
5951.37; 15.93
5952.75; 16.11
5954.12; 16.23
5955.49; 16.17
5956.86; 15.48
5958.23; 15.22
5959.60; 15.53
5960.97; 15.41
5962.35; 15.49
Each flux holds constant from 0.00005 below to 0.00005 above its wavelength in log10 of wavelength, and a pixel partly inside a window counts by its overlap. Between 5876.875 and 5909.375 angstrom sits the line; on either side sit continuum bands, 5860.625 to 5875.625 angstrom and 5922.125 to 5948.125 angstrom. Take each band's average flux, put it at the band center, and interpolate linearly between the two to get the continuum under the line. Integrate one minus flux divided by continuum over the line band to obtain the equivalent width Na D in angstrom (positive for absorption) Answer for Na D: 6.08 angstrom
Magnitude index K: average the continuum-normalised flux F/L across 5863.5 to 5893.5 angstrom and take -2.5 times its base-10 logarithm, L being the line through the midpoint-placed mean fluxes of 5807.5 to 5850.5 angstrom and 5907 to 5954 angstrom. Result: 0.14 mag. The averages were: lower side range 16.2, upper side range 15.6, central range 14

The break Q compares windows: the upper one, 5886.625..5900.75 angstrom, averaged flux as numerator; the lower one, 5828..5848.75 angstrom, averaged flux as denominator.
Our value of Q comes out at 0.59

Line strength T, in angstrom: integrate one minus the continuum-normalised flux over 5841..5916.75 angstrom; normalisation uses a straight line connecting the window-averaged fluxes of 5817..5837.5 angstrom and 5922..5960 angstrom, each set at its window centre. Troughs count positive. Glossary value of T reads 6.90 angstrom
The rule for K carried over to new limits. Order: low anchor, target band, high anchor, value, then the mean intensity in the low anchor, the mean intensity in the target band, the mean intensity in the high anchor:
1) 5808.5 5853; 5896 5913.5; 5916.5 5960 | 0.11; 16.2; 14.3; 15.7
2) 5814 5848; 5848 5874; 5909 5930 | 0.02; 16.2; 15.7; 15.5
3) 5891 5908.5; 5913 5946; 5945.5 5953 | -0.08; 12.3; 15.5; 15.8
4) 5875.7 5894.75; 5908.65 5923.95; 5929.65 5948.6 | -0.08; 12.6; 15.4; 15.6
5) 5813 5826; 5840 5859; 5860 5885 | -0.01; 16.4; 16.1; 15.7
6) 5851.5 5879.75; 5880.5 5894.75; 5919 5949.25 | 0.35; 15.7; 11.4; 15.7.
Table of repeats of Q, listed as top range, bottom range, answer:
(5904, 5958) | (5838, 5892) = 1.04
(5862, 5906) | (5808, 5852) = 0.84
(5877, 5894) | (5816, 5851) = 0.76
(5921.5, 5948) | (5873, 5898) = 1.27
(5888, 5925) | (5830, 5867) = 0.83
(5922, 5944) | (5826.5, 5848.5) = 0.97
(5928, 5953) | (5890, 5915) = 1.21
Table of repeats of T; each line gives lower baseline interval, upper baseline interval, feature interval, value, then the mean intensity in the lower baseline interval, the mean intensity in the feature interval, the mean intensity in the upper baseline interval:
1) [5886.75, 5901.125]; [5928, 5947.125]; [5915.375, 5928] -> -2.12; 9.58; 15.7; 15.6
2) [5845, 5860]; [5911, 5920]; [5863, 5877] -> -0.11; 15.9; 15.8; 15.2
